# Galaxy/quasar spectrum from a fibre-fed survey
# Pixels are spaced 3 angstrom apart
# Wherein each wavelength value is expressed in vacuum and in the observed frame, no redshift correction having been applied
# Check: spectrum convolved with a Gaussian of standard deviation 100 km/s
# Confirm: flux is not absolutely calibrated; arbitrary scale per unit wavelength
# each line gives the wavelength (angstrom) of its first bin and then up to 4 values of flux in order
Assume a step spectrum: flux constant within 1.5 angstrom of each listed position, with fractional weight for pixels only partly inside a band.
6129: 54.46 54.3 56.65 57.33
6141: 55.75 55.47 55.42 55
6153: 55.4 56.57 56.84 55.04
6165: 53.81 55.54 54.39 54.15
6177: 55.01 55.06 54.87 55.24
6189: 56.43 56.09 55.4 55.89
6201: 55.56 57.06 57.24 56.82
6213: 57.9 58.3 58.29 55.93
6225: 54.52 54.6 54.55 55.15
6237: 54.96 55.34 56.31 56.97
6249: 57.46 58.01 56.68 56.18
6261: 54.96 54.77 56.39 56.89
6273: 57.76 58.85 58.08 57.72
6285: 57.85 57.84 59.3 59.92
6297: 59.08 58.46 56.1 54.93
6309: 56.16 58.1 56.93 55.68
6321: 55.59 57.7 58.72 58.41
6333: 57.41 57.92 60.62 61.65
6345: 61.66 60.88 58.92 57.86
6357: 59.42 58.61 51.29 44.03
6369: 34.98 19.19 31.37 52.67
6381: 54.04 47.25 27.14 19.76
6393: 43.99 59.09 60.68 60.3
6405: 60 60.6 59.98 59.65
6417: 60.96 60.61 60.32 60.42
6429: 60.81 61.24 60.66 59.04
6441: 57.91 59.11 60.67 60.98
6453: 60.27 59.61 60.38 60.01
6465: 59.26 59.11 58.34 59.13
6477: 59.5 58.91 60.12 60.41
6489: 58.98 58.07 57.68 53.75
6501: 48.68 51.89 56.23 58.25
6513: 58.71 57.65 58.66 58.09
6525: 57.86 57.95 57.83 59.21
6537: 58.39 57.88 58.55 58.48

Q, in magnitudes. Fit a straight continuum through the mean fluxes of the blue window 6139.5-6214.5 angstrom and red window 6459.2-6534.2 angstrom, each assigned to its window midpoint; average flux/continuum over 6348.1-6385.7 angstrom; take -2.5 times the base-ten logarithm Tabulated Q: 0.188 mag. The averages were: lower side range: 55.7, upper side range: 57.8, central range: 47.9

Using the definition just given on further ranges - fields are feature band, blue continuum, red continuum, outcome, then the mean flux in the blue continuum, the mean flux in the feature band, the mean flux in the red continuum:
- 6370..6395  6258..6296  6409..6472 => 0.499 mag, 57.5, 37.3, 60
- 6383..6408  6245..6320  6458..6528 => 0.195 mag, 57.2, 48.1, 57.8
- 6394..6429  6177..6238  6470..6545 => -0.054 mag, 56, 60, 57.6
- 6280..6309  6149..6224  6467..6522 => -0.026 mag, 55.9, 57.8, 57.5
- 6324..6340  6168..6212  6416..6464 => -0.004 mag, 55.7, 58.5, 60.2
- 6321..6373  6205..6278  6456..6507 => 0.050 mag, 56.5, 54.5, 57.8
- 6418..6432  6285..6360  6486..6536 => -0.056 mag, 58.3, 60.6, 57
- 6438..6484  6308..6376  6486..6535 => -0.066 mag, 53.8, 59.5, 56.9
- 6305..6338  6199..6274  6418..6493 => 0.010 mag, 56.3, 57.1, 59.8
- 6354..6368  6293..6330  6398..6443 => 0.106 mag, 57.3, 53.2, 60.2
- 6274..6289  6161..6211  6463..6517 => -0.037 mag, 55.5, 58.1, 57.5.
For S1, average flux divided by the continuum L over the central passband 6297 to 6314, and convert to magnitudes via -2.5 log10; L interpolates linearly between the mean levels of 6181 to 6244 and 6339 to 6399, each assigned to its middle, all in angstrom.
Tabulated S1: -0.11 mag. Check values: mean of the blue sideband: 56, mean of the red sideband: 48.2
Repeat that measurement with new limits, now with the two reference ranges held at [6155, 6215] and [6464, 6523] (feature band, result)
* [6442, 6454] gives -0.05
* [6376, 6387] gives 0.20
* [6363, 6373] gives 0.49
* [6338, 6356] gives -0.07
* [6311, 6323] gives 0.00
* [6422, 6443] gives -0.05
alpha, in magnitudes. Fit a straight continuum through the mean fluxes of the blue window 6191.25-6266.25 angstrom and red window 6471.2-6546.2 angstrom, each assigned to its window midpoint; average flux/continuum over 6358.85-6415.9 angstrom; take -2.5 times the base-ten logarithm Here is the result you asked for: 0.195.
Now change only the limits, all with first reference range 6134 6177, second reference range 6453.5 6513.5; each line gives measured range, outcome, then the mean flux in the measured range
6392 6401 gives 0.03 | 55.5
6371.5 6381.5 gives 0.39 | 39.9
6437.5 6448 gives -0.03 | 59.1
